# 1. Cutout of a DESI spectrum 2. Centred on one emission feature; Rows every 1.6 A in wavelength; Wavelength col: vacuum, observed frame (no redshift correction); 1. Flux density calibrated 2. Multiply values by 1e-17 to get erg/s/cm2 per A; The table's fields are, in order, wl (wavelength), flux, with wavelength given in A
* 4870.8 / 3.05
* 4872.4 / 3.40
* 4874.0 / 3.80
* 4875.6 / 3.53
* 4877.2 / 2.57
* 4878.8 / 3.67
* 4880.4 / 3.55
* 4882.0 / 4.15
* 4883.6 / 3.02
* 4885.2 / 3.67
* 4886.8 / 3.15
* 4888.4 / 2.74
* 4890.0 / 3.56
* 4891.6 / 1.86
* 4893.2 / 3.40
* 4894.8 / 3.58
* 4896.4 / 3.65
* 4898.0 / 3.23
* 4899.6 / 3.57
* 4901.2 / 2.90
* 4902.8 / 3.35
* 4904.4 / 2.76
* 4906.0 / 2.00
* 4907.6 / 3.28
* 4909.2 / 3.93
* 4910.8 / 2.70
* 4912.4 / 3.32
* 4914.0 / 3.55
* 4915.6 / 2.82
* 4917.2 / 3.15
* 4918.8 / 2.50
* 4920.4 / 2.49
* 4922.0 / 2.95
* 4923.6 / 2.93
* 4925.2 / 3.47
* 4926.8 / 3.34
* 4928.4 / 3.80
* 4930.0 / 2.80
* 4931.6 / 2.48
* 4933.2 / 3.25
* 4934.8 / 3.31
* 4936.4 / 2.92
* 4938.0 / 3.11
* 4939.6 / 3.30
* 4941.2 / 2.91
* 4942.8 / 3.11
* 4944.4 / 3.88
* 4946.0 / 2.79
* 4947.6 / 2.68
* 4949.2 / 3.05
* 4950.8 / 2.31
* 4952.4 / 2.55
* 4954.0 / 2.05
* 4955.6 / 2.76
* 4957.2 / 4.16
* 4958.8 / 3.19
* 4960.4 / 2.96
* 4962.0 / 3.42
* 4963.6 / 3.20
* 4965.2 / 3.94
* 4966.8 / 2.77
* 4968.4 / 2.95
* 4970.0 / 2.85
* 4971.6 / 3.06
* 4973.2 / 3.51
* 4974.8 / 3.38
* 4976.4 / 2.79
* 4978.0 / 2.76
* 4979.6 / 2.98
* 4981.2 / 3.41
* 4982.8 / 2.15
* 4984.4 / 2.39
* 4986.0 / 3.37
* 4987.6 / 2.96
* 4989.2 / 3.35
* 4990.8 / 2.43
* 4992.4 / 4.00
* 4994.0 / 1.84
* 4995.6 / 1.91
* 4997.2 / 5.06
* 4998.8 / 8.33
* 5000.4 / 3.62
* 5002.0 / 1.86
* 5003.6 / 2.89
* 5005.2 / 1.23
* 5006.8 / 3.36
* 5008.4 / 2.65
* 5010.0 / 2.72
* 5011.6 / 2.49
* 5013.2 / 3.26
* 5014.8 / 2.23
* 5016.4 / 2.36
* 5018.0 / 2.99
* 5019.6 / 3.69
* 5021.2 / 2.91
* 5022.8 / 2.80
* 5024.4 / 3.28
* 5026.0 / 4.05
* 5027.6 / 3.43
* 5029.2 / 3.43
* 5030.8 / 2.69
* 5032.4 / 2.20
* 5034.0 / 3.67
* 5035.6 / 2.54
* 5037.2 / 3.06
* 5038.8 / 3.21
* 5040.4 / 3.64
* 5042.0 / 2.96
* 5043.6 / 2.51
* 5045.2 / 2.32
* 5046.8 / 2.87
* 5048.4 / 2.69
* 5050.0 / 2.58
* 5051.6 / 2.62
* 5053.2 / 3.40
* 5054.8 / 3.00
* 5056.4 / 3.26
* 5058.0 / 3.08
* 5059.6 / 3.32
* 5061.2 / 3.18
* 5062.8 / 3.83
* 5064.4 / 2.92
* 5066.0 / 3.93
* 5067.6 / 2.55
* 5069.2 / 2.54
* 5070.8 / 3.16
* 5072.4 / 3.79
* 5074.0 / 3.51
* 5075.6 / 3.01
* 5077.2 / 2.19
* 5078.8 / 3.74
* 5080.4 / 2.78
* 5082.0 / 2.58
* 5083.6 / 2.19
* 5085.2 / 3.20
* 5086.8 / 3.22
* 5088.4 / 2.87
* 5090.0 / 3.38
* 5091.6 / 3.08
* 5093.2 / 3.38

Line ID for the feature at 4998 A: H-gamma 4340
